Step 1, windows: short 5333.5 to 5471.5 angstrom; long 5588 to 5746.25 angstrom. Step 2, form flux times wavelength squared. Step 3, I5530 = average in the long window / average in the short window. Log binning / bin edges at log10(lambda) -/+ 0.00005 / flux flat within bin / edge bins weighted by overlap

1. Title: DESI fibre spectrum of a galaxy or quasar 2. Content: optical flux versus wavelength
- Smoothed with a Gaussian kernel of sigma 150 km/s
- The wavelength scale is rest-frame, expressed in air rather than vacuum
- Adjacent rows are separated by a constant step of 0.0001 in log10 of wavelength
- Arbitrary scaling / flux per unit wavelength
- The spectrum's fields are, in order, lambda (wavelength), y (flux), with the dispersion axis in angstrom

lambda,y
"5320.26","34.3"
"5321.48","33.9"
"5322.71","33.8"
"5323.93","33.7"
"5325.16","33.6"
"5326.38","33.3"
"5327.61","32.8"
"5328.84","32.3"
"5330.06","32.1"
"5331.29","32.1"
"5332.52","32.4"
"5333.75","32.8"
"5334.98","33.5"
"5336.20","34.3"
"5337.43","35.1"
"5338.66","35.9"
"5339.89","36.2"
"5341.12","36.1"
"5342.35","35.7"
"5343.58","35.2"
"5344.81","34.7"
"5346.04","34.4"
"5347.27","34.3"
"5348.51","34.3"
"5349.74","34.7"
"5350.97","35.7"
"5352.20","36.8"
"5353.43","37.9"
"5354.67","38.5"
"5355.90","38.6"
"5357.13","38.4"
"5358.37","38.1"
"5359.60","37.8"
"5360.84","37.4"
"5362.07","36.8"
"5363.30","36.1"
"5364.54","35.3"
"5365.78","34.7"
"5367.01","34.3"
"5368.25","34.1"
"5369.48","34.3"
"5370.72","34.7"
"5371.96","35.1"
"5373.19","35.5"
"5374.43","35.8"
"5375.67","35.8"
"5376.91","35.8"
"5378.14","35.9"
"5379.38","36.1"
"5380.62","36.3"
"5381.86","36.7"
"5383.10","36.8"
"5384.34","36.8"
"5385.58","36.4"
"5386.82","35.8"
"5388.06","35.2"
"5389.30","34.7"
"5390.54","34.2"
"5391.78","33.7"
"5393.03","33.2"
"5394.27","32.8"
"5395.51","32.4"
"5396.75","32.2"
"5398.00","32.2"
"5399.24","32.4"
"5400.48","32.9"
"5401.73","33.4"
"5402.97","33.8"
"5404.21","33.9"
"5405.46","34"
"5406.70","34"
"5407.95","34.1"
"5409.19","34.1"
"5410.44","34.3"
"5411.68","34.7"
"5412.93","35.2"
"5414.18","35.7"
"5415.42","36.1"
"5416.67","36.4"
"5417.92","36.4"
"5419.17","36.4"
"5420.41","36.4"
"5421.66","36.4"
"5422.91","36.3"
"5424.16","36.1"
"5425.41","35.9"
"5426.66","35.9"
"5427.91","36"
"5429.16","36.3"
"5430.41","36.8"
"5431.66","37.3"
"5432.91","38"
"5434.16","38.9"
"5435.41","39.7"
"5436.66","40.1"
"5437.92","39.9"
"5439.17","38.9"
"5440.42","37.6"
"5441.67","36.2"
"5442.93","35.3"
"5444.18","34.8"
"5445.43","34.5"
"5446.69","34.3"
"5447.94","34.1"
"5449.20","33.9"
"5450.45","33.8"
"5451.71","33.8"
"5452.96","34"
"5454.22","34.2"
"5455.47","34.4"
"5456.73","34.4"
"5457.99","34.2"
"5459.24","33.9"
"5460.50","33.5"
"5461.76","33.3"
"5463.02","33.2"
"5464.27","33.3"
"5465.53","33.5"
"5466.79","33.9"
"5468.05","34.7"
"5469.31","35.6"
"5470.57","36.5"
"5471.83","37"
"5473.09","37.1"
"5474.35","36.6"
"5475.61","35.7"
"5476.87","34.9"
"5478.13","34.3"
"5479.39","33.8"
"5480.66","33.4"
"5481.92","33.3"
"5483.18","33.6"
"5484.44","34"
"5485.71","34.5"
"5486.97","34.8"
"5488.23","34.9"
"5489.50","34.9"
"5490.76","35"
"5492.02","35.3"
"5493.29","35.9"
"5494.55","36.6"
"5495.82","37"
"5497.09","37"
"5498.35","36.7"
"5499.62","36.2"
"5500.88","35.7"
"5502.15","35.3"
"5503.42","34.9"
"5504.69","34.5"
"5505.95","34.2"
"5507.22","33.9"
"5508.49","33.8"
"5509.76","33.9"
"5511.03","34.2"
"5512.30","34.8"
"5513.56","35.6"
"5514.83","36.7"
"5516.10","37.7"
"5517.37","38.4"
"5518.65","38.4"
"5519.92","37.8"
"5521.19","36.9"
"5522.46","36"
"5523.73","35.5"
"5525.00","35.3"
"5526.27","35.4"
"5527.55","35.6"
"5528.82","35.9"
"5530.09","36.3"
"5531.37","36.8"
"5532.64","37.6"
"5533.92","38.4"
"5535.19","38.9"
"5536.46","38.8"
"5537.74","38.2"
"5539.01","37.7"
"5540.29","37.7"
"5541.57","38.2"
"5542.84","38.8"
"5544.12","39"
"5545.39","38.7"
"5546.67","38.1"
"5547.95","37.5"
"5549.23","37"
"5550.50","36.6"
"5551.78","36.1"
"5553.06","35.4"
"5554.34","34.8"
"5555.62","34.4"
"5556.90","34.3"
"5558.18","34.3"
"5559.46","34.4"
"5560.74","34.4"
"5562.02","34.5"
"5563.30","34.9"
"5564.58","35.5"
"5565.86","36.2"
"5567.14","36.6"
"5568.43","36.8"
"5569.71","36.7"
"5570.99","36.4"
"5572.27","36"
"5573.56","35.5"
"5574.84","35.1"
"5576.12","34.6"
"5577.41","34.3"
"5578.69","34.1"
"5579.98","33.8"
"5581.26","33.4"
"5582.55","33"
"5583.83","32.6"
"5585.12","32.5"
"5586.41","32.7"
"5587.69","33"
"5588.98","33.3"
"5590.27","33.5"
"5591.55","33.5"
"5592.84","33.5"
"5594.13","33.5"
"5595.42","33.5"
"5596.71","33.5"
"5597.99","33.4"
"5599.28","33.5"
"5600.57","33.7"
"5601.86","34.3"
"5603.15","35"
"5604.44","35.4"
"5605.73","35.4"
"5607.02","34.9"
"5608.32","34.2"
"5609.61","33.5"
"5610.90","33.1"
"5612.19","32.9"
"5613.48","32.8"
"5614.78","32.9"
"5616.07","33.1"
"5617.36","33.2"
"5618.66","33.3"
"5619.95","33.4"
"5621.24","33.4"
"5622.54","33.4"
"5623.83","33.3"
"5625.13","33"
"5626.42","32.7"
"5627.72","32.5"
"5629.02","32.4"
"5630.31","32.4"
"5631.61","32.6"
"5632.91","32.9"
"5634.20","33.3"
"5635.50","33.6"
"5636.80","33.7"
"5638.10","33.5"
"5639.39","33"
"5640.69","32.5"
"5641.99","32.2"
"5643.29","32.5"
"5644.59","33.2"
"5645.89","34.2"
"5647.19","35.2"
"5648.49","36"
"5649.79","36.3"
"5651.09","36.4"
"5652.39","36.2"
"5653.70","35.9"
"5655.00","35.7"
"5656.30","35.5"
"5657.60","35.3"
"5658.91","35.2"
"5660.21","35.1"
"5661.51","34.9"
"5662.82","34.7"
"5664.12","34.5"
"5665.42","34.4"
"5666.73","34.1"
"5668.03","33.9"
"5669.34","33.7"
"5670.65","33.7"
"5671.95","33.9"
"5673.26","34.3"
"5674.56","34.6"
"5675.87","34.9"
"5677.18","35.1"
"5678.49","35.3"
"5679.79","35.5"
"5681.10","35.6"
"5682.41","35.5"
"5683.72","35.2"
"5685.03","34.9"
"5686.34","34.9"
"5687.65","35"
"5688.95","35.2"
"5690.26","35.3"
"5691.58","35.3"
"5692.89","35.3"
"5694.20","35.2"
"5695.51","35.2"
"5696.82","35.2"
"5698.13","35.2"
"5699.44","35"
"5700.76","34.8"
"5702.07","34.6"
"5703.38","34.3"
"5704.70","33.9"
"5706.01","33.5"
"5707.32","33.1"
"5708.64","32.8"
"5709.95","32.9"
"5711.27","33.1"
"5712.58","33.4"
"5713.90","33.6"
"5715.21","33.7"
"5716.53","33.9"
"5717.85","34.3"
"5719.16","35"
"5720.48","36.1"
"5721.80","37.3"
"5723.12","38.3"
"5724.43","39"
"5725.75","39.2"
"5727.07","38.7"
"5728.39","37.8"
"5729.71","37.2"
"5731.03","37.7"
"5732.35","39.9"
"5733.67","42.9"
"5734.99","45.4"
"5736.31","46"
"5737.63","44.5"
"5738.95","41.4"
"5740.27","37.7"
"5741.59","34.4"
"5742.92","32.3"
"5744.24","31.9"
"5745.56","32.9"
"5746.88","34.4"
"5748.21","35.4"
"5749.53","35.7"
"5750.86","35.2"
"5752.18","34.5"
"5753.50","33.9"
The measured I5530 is 1.1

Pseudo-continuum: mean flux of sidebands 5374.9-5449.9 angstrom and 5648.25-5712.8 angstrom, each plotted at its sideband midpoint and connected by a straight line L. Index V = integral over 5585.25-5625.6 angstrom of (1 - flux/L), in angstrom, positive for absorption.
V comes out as 1.64 angstrom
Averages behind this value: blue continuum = 35.5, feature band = 33.6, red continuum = 34.8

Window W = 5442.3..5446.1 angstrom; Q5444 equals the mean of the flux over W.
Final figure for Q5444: 34.8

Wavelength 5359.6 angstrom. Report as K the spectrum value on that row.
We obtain 37.8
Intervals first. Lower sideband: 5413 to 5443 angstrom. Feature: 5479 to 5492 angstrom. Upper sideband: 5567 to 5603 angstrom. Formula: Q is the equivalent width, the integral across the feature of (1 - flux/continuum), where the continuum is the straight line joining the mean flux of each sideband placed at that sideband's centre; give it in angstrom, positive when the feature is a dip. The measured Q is 0.61 angstrom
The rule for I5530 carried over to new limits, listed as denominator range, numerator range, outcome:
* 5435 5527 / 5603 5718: 1.03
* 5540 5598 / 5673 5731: 1.05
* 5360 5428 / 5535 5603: 1.07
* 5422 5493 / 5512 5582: 1.06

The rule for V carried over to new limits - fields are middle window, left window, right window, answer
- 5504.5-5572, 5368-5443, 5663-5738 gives -1.2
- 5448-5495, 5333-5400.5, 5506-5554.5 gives 2.1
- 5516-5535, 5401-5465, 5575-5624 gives -1.3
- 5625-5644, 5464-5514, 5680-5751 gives 1.5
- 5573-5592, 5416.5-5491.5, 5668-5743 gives 1.1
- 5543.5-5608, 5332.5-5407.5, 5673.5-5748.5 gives 1.4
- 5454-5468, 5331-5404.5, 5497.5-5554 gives 0.8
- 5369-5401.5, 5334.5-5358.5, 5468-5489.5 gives 0.8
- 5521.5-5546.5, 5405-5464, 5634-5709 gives -1.5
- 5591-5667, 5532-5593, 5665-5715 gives 2.5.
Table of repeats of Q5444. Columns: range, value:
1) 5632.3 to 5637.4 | 33.4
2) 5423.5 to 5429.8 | 36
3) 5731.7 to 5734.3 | 41.4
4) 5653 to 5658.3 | 35.5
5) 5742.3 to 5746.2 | 32.4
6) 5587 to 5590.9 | 33.3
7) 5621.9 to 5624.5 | 33.3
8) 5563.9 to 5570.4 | 36.4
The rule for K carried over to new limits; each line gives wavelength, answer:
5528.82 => 35.9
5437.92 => 39.9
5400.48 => 32.9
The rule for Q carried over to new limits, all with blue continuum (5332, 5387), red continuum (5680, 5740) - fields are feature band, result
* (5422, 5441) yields -0.9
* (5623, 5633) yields 1.0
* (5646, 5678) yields 1.2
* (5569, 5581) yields 0.3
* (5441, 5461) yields 0.9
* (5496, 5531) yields 0.2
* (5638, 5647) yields 0.8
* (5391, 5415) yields 1.4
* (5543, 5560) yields -0.1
